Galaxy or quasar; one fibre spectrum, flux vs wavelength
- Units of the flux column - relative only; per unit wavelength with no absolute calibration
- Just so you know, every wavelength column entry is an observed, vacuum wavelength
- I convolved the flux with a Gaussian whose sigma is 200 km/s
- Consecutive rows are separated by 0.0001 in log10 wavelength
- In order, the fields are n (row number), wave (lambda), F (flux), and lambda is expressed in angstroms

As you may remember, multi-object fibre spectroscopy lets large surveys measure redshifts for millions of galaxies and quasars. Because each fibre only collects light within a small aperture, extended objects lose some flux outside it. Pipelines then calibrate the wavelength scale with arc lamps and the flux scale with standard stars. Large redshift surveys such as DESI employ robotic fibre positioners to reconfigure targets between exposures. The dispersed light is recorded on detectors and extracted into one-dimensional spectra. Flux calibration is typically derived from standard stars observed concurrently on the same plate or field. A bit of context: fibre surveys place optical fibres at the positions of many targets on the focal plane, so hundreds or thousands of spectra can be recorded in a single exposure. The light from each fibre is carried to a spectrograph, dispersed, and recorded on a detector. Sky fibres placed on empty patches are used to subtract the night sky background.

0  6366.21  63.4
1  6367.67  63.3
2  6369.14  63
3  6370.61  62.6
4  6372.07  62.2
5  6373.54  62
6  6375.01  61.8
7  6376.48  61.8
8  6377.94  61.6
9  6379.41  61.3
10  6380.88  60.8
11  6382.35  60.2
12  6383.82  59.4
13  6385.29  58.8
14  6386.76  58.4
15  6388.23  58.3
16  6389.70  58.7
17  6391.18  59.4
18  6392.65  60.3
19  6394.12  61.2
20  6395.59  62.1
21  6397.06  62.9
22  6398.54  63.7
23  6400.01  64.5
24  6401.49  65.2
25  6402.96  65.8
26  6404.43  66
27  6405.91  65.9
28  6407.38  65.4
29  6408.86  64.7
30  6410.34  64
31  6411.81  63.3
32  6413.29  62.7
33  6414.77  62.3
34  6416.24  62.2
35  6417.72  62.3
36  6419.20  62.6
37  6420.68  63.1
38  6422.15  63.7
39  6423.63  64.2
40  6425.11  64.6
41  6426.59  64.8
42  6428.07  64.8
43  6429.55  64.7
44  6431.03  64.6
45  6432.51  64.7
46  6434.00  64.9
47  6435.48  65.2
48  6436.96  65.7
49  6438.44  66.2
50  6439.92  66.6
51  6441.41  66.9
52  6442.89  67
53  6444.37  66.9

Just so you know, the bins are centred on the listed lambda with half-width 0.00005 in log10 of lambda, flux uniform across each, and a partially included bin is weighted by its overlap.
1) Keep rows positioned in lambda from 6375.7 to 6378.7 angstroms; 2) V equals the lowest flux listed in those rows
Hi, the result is 61.6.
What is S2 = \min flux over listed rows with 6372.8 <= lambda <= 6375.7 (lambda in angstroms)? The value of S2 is 61.8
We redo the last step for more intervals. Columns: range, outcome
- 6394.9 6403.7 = 62.1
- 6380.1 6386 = 58.8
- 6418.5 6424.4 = 62.6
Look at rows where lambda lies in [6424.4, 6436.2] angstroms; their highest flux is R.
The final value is 65.2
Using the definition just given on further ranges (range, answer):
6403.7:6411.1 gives 66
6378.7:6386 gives 61.3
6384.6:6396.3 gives 62.1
